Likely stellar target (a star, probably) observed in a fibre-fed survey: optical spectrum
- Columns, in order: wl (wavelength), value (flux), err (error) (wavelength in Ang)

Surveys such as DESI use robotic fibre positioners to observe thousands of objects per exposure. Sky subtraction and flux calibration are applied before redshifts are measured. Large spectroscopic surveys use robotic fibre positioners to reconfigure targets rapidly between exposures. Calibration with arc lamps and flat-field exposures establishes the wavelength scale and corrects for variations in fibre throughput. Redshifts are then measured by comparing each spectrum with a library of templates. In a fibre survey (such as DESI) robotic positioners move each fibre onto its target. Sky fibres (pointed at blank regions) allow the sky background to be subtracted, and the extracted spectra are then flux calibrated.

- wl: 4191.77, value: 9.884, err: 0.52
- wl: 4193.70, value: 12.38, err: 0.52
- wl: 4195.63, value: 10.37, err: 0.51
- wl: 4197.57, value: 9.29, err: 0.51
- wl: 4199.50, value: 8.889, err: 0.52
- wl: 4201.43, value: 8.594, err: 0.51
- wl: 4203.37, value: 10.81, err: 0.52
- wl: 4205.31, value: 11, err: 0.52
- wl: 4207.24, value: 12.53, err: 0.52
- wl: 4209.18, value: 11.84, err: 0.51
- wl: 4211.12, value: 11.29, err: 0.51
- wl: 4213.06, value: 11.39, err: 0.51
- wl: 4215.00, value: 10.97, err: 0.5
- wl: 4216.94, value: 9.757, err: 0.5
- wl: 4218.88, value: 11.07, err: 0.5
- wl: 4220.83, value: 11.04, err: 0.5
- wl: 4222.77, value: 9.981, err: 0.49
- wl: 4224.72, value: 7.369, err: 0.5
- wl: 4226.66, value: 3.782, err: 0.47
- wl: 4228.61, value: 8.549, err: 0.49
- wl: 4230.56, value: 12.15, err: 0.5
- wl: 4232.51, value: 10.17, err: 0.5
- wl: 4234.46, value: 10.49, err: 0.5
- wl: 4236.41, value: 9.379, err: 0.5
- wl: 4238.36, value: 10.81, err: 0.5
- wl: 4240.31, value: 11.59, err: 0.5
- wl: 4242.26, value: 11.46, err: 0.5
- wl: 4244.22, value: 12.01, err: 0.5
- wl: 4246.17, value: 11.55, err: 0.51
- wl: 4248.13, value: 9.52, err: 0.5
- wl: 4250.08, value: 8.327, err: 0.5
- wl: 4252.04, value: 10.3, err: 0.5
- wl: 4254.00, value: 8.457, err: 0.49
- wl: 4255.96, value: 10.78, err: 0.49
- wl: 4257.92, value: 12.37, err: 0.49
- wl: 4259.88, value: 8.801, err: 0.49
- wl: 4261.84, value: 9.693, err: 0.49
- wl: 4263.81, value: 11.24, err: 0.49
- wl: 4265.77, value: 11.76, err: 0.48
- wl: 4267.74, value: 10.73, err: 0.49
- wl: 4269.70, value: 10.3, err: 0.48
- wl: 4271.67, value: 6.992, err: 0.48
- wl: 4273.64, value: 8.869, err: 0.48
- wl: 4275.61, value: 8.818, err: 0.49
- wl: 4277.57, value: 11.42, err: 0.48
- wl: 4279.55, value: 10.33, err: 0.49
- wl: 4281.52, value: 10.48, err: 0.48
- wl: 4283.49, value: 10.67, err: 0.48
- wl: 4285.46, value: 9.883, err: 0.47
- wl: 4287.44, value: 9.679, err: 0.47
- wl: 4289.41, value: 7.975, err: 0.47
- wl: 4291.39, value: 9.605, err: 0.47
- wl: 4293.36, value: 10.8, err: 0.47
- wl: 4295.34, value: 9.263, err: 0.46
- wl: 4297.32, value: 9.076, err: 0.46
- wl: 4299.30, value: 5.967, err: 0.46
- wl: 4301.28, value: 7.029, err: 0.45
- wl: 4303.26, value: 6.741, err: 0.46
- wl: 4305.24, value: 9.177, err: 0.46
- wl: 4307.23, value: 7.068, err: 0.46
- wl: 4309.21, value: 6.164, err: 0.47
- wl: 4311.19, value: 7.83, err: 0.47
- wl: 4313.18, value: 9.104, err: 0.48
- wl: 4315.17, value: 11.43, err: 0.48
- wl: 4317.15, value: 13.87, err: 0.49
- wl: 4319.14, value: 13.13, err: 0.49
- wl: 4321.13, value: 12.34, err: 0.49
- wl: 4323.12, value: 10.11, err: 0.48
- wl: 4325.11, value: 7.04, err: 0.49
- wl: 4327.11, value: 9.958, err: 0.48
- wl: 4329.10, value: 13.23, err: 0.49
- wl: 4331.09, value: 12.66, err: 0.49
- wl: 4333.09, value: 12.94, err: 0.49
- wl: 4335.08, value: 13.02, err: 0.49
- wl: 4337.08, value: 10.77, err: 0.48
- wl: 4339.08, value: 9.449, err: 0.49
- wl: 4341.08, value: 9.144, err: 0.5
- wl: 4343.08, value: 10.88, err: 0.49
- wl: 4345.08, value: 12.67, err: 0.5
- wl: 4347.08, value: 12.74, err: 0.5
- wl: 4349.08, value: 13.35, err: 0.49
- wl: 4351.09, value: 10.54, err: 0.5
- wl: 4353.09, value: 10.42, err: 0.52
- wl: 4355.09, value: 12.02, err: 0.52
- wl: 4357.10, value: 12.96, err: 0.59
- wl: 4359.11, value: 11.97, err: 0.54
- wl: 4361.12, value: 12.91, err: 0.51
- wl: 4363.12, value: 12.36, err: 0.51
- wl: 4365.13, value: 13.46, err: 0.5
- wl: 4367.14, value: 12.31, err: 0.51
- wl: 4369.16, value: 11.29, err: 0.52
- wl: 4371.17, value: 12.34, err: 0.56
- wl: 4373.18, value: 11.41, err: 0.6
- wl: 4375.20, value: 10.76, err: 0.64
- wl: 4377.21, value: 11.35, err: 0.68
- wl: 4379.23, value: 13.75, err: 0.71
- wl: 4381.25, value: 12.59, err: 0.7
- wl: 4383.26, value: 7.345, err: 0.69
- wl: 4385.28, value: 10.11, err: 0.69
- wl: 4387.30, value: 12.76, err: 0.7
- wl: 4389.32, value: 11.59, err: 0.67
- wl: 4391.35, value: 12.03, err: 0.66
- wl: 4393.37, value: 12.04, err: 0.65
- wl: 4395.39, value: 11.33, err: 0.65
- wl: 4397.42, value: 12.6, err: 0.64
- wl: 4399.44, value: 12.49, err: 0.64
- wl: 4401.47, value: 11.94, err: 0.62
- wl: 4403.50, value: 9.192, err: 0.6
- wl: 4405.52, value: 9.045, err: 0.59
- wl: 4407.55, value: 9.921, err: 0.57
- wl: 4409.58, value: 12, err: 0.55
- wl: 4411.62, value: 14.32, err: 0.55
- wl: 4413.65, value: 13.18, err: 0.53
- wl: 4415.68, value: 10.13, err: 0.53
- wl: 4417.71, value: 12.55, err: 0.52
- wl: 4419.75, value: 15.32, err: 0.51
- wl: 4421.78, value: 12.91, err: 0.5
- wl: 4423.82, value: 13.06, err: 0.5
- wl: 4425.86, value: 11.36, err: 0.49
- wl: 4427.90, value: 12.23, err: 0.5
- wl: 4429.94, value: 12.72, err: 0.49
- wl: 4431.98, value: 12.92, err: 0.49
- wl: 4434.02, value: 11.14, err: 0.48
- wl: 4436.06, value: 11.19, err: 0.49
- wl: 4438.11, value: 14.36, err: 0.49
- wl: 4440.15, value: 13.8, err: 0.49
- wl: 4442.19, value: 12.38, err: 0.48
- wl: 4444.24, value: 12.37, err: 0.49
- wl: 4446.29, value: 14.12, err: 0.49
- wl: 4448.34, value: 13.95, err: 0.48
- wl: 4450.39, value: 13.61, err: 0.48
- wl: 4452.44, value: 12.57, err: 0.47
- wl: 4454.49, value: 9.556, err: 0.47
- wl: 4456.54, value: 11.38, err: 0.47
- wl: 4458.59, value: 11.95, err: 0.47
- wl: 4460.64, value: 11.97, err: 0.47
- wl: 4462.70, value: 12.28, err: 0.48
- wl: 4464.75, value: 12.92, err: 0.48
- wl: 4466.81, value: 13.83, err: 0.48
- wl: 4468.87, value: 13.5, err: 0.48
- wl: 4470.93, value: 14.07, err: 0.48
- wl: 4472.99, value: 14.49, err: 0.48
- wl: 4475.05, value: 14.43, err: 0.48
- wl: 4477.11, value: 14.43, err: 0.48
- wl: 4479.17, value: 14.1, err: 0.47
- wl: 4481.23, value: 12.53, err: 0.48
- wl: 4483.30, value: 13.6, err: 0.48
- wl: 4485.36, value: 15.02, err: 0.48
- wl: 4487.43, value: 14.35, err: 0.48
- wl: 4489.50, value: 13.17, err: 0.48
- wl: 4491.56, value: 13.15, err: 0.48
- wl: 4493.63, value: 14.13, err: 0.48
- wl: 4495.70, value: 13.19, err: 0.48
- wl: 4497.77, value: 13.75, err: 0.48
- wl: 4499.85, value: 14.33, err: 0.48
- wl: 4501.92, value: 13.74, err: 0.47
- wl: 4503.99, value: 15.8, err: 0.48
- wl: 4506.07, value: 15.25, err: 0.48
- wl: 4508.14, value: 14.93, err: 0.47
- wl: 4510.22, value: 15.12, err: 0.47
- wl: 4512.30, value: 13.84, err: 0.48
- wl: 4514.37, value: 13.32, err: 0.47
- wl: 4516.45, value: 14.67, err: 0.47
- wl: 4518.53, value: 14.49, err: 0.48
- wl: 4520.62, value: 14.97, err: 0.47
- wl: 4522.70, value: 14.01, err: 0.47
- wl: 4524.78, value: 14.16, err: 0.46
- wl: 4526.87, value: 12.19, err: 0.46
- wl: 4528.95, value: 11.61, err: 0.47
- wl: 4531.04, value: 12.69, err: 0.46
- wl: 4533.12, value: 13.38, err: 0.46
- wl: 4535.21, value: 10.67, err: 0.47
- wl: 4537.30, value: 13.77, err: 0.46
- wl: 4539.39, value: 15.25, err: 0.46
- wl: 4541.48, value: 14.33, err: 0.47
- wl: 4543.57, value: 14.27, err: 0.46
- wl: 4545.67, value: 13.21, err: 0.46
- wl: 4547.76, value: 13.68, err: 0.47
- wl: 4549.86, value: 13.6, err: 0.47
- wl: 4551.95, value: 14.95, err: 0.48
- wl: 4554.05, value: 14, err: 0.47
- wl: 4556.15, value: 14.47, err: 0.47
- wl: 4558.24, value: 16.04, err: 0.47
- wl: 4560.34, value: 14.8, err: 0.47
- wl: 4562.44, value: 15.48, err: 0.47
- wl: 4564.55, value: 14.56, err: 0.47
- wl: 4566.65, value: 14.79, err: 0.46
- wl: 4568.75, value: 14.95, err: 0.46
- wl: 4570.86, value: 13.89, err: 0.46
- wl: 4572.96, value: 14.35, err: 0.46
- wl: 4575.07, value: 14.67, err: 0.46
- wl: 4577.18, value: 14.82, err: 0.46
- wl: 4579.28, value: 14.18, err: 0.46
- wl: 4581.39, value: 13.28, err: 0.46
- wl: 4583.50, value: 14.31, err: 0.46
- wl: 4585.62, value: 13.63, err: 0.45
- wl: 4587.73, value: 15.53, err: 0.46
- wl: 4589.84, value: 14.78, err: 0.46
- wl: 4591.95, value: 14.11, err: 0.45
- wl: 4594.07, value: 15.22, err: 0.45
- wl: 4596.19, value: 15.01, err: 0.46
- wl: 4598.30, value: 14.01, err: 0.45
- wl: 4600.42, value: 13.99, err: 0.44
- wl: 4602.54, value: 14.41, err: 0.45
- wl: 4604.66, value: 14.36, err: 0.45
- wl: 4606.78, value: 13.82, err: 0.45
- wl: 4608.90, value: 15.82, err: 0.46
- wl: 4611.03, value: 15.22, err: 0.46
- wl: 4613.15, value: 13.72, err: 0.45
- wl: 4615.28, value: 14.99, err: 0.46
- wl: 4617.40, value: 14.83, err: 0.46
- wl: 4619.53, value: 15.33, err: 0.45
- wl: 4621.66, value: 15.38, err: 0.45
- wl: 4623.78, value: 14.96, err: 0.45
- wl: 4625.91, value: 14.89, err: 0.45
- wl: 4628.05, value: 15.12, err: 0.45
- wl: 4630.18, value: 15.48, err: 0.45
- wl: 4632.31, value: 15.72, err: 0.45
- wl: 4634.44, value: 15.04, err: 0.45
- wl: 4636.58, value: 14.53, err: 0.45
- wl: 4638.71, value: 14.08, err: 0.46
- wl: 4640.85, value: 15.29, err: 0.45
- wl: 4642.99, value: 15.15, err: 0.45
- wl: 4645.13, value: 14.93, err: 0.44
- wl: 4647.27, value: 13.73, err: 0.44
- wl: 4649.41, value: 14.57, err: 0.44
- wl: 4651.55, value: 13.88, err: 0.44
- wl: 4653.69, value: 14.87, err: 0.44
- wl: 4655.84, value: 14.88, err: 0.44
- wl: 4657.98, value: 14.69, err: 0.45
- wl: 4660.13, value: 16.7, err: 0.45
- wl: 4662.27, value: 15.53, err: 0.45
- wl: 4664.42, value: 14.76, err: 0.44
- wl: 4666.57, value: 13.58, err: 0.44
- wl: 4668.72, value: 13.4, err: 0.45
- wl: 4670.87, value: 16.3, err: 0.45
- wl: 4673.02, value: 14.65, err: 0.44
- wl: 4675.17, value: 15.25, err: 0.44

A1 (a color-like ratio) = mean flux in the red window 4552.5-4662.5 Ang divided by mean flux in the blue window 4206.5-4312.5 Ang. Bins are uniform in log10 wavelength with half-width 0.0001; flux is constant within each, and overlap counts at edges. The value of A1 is 1.52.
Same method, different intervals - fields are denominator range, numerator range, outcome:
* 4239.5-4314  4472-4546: 1.46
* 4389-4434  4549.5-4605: 1.21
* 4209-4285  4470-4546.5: 1.37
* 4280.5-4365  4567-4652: 1.40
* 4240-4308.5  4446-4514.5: 1.41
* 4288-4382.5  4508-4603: 1.31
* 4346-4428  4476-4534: 1.17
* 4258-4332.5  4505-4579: 1.45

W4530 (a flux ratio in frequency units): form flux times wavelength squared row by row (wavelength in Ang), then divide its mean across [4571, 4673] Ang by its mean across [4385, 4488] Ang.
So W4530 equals 1.3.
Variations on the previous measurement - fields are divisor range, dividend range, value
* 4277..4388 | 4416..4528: 1.33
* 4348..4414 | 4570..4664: 1.39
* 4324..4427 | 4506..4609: 1.32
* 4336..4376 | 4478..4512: 1.29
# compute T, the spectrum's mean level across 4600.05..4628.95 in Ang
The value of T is 14.8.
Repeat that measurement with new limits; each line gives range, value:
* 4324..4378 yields 11.6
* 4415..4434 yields 12.5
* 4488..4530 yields 14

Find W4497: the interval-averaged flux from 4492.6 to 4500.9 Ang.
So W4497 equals 13.8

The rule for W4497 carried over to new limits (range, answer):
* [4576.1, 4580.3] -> 14.5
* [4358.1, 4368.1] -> 12.6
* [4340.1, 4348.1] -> 11.4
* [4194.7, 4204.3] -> 9.58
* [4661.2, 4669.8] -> 14.3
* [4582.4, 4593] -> 14.5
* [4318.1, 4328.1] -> 10.5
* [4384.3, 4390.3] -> 11.5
